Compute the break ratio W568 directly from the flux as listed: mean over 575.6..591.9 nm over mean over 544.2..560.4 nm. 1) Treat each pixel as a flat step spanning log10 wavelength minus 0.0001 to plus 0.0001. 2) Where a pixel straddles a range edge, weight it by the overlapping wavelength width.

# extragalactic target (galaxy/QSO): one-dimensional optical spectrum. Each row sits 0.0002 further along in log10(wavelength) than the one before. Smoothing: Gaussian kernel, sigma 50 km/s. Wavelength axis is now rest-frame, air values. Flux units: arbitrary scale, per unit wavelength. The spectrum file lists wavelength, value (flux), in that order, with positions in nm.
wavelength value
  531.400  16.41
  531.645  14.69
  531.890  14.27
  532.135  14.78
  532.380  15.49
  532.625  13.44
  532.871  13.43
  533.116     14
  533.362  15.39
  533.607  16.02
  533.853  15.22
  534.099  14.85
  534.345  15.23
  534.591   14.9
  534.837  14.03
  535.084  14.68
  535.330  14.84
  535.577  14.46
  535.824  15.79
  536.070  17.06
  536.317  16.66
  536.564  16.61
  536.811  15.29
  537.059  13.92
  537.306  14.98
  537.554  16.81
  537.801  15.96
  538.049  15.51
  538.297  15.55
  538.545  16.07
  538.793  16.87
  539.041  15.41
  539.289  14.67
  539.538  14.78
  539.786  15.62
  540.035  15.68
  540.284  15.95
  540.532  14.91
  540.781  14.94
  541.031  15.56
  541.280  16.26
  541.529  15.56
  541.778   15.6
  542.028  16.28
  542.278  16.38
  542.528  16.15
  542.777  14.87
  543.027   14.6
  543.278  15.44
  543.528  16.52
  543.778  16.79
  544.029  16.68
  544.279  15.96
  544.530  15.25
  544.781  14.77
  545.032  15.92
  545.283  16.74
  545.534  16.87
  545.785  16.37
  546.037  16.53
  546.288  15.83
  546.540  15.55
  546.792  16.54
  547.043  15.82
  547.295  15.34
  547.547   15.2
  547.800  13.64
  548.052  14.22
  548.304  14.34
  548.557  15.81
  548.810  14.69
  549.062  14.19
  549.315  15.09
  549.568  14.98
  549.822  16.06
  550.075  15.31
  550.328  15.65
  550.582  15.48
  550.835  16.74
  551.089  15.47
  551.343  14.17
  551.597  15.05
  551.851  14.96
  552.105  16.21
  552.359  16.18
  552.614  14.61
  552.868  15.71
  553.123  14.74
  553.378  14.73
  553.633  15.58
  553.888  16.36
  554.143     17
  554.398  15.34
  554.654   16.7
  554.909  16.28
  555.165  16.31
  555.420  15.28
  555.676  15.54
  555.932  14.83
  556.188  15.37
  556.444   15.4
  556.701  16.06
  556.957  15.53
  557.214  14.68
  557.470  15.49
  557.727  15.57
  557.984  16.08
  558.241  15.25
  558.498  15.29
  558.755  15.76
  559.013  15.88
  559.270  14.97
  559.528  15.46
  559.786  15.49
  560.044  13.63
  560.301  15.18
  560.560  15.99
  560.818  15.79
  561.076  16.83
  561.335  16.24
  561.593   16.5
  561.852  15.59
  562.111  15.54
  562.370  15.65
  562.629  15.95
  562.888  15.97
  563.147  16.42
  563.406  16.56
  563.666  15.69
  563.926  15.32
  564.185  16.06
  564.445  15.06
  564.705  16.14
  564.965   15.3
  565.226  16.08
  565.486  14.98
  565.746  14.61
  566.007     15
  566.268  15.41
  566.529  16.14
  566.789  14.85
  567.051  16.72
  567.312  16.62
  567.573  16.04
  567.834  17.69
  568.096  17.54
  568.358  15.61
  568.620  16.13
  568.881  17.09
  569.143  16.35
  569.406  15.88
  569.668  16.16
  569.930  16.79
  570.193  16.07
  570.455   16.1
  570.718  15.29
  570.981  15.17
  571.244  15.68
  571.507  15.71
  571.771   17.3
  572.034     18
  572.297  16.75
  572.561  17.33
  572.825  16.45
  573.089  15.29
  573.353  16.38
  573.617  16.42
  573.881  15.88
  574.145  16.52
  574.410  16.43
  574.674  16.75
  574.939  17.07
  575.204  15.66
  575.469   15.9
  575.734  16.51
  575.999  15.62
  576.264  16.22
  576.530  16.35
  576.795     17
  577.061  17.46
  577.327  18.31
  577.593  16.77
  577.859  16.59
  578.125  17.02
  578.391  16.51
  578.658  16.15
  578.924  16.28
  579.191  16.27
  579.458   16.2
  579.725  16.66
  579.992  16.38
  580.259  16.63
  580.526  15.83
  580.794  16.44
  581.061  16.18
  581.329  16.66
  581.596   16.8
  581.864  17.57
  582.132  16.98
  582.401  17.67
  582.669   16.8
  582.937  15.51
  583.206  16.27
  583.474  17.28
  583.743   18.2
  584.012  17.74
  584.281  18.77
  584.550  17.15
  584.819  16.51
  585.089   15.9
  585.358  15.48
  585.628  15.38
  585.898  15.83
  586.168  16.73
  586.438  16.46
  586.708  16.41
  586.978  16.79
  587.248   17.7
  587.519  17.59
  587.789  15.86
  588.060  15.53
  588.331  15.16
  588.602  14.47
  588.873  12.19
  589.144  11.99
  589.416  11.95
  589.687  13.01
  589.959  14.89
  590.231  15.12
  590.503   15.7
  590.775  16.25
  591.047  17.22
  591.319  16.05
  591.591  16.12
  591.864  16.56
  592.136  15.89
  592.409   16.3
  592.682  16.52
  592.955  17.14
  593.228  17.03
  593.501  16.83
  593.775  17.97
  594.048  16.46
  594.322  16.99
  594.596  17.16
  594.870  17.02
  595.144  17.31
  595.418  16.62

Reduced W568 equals 1.05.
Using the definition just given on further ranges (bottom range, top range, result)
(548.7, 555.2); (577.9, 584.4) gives 1.08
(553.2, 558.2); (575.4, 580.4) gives 1.06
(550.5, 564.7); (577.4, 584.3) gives 1.07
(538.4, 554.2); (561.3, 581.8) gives 1.04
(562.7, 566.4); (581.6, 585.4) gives 1.09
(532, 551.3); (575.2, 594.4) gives 1.05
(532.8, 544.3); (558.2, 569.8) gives 1.02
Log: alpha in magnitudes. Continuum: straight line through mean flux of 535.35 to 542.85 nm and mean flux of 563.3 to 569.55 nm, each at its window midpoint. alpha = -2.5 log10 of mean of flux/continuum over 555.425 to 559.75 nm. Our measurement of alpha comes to 0.03 mag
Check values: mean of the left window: 15.7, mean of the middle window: 15.4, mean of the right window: 16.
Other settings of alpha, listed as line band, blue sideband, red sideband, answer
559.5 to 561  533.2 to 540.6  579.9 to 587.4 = 0.05 mag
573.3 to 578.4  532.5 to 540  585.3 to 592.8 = -0.07 mag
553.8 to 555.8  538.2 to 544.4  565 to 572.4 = -0.01 mag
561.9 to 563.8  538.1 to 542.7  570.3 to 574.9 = 0.01 mag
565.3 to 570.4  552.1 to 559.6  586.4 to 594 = -0.03 mag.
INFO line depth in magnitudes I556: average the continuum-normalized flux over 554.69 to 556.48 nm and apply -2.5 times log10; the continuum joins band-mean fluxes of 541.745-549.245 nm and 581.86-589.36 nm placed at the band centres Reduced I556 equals 0.01 mag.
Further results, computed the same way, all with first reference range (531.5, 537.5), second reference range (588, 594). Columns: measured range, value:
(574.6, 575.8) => -0.069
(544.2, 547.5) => -0.058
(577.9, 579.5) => -0.072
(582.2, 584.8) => -0.121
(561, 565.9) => -0.038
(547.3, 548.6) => 0.037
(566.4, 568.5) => -0.077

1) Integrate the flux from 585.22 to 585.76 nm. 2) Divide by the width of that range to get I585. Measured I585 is 15.4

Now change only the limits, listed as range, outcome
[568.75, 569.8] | 16.4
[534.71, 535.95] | 14.8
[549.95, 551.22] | 15.7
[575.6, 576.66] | 16.2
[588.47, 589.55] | 12.6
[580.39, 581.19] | 16.2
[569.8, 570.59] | 16.3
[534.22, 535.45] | 14.7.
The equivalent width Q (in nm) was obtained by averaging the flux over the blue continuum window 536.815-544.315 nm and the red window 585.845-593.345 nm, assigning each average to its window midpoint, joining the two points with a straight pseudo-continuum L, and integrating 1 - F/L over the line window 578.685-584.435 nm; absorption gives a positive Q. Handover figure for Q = -0.42 nm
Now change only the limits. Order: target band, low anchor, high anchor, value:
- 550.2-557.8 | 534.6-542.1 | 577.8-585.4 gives 0.187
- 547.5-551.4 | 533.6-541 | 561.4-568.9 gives 0.142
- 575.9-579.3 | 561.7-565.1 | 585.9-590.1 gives -0.278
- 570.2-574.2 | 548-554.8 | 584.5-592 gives -0.203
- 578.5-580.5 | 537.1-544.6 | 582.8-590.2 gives -0.071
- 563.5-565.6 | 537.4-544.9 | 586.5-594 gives 0.016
